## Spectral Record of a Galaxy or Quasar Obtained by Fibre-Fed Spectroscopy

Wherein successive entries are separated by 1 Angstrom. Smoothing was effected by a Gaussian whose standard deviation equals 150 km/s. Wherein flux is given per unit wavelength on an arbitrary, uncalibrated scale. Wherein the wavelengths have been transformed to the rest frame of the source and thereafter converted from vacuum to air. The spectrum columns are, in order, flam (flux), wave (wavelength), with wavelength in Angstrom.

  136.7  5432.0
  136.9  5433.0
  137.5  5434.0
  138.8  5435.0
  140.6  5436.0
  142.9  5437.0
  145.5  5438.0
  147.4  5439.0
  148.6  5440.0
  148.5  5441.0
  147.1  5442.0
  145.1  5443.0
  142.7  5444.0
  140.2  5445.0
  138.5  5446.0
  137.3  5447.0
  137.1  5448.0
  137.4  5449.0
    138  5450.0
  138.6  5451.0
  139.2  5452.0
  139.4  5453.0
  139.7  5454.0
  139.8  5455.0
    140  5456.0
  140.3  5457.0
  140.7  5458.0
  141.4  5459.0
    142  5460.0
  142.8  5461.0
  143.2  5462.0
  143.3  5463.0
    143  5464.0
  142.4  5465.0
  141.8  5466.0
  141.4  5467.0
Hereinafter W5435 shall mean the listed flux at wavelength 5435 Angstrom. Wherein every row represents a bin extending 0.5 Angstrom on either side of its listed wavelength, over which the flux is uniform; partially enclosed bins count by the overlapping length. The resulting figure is 138.8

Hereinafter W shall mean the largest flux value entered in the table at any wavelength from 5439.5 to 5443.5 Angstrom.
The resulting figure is 148.6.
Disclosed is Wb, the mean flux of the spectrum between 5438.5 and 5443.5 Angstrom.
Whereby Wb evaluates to 147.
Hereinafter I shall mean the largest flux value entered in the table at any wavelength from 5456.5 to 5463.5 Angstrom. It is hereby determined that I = 143.3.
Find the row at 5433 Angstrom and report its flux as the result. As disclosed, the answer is 136.9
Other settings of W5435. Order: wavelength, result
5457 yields 140.3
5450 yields 138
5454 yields 139.7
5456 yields 140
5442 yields 147.1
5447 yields 137.3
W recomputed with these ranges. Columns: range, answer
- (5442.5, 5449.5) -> 145.1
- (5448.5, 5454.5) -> 139.7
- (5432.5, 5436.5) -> 140.6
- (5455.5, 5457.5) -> 140.3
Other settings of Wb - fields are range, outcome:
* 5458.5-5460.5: 142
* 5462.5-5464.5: 143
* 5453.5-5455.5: 140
